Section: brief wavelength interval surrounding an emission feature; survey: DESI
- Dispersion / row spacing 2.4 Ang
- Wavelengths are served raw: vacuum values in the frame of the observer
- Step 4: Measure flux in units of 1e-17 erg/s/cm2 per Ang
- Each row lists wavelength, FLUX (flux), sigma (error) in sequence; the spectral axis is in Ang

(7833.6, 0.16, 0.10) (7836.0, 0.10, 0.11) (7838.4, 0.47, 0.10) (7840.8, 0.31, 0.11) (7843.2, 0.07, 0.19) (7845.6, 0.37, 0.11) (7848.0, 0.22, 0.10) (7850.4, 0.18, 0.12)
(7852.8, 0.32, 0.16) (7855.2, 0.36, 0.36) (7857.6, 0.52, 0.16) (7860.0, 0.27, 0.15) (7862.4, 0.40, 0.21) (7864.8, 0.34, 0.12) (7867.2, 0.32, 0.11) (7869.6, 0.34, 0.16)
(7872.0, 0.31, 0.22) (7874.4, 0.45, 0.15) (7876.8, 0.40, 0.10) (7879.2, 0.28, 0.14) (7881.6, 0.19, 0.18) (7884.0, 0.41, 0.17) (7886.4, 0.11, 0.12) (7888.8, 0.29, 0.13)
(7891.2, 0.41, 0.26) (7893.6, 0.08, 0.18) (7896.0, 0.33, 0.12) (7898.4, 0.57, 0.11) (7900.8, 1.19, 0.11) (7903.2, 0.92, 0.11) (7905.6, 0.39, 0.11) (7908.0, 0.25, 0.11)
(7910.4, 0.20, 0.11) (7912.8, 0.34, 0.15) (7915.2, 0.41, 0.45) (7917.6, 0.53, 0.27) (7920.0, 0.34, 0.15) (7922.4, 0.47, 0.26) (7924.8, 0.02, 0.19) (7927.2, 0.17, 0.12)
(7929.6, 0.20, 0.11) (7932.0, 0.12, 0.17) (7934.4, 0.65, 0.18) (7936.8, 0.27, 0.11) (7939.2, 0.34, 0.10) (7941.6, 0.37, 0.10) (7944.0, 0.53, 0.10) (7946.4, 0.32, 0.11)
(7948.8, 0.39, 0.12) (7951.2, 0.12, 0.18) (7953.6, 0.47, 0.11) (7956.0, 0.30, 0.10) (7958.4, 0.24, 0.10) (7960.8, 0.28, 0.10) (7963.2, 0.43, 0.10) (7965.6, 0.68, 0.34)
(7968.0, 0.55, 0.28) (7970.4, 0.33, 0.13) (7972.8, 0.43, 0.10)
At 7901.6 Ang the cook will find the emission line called H-gamma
